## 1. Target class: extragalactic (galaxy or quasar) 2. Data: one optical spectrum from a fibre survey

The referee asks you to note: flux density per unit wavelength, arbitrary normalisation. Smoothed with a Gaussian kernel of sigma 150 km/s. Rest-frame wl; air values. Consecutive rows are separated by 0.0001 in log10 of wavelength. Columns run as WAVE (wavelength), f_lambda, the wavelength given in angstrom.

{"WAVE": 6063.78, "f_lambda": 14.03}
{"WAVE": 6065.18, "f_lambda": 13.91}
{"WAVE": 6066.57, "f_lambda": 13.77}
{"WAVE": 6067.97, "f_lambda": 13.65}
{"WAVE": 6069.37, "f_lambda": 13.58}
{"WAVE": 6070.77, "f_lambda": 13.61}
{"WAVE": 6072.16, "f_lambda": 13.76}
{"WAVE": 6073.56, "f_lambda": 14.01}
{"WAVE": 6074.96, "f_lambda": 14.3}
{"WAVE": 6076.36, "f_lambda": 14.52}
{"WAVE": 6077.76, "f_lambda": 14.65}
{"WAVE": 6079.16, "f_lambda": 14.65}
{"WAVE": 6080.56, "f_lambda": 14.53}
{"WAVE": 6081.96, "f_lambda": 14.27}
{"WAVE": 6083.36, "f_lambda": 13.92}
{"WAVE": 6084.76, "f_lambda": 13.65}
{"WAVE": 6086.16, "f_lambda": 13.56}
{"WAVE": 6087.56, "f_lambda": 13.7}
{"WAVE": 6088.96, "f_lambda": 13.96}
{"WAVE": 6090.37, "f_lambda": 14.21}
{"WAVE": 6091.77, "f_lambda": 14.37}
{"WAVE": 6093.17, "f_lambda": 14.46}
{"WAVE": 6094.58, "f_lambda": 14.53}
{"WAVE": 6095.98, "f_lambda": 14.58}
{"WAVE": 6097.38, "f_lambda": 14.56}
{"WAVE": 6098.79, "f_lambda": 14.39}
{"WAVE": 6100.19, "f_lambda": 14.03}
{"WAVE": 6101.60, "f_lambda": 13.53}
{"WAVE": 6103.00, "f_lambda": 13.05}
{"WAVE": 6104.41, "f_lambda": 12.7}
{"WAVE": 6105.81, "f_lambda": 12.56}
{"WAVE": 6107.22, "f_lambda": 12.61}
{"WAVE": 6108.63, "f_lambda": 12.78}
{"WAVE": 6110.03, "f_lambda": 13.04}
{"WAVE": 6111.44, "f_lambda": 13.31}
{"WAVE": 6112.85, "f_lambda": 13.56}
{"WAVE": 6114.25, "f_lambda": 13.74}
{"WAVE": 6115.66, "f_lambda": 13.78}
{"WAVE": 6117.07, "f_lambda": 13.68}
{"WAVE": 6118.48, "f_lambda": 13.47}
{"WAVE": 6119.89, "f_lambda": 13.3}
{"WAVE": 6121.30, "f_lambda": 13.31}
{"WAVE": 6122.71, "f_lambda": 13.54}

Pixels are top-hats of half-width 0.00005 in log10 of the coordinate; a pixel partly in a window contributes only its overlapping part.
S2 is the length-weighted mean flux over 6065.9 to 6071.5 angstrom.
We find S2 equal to 13.7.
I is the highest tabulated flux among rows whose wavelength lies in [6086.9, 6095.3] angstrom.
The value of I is 14.53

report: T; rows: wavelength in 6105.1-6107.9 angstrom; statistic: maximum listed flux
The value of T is 12.61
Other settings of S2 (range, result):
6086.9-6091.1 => 14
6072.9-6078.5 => 14.4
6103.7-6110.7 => 12.7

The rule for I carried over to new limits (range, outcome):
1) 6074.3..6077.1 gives 14.52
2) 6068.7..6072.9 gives 13.76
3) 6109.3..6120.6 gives 13.78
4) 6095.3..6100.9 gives 14.58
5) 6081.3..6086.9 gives 14.27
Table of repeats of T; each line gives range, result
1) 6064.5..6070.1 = 13.91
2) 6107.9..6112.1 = 13.31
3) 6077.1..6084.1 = 14.65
